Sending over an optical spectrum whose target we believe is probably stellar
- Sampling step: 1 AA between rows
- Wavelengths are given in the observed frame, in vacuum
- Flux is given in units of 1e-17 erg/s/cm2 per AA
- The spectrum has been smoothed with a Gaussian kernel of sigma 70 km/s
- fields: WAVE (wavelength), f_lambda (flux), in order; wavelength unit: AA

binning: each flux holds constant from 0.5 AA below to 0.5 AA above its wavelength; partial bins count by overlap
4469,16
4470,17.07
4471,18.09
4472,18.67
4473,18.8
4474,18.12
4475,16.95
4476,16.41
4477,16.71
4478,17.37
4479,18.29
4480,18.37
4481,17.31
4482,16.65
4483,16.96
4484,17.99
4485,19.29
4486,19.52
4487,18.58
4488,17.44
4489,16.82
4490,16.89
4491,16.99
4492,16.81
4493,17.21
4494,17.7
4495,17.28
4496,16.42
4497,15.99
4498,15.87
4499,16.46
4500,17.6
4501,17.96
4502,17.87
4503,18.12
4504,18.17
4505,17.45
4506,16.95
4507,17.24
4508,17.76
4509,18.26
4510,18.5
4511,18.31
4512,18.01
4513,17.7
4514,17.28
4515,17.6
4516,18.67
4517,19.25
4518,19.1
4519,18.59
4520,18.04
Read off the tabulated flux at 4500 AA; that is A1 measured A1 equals 17.6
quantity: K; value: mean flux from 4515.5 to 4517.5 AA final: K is 19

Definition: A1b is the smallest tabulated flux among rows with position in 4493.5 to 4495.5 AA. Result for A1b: 17.28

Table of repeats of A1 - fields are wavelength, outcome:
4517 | 19.25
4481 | 17.31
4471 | 18.09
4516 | 18.67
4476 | 16.41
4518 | 19.1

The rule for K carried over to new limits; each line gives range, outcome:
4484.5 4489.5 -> 18.3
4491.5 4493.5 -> 17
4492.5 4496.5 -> 17.2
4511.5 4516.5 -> 17.9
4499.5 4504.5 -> 17.9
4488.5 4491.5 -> 16.9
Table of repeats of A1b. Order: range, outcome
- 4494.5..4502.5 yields 15.87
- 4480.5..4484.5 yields 16.65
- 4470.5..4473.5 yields 18.09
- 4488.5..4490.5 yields 16.82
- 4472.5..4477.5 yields 16.41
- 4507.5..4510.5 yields 17.76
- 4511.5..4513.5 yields 17.7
